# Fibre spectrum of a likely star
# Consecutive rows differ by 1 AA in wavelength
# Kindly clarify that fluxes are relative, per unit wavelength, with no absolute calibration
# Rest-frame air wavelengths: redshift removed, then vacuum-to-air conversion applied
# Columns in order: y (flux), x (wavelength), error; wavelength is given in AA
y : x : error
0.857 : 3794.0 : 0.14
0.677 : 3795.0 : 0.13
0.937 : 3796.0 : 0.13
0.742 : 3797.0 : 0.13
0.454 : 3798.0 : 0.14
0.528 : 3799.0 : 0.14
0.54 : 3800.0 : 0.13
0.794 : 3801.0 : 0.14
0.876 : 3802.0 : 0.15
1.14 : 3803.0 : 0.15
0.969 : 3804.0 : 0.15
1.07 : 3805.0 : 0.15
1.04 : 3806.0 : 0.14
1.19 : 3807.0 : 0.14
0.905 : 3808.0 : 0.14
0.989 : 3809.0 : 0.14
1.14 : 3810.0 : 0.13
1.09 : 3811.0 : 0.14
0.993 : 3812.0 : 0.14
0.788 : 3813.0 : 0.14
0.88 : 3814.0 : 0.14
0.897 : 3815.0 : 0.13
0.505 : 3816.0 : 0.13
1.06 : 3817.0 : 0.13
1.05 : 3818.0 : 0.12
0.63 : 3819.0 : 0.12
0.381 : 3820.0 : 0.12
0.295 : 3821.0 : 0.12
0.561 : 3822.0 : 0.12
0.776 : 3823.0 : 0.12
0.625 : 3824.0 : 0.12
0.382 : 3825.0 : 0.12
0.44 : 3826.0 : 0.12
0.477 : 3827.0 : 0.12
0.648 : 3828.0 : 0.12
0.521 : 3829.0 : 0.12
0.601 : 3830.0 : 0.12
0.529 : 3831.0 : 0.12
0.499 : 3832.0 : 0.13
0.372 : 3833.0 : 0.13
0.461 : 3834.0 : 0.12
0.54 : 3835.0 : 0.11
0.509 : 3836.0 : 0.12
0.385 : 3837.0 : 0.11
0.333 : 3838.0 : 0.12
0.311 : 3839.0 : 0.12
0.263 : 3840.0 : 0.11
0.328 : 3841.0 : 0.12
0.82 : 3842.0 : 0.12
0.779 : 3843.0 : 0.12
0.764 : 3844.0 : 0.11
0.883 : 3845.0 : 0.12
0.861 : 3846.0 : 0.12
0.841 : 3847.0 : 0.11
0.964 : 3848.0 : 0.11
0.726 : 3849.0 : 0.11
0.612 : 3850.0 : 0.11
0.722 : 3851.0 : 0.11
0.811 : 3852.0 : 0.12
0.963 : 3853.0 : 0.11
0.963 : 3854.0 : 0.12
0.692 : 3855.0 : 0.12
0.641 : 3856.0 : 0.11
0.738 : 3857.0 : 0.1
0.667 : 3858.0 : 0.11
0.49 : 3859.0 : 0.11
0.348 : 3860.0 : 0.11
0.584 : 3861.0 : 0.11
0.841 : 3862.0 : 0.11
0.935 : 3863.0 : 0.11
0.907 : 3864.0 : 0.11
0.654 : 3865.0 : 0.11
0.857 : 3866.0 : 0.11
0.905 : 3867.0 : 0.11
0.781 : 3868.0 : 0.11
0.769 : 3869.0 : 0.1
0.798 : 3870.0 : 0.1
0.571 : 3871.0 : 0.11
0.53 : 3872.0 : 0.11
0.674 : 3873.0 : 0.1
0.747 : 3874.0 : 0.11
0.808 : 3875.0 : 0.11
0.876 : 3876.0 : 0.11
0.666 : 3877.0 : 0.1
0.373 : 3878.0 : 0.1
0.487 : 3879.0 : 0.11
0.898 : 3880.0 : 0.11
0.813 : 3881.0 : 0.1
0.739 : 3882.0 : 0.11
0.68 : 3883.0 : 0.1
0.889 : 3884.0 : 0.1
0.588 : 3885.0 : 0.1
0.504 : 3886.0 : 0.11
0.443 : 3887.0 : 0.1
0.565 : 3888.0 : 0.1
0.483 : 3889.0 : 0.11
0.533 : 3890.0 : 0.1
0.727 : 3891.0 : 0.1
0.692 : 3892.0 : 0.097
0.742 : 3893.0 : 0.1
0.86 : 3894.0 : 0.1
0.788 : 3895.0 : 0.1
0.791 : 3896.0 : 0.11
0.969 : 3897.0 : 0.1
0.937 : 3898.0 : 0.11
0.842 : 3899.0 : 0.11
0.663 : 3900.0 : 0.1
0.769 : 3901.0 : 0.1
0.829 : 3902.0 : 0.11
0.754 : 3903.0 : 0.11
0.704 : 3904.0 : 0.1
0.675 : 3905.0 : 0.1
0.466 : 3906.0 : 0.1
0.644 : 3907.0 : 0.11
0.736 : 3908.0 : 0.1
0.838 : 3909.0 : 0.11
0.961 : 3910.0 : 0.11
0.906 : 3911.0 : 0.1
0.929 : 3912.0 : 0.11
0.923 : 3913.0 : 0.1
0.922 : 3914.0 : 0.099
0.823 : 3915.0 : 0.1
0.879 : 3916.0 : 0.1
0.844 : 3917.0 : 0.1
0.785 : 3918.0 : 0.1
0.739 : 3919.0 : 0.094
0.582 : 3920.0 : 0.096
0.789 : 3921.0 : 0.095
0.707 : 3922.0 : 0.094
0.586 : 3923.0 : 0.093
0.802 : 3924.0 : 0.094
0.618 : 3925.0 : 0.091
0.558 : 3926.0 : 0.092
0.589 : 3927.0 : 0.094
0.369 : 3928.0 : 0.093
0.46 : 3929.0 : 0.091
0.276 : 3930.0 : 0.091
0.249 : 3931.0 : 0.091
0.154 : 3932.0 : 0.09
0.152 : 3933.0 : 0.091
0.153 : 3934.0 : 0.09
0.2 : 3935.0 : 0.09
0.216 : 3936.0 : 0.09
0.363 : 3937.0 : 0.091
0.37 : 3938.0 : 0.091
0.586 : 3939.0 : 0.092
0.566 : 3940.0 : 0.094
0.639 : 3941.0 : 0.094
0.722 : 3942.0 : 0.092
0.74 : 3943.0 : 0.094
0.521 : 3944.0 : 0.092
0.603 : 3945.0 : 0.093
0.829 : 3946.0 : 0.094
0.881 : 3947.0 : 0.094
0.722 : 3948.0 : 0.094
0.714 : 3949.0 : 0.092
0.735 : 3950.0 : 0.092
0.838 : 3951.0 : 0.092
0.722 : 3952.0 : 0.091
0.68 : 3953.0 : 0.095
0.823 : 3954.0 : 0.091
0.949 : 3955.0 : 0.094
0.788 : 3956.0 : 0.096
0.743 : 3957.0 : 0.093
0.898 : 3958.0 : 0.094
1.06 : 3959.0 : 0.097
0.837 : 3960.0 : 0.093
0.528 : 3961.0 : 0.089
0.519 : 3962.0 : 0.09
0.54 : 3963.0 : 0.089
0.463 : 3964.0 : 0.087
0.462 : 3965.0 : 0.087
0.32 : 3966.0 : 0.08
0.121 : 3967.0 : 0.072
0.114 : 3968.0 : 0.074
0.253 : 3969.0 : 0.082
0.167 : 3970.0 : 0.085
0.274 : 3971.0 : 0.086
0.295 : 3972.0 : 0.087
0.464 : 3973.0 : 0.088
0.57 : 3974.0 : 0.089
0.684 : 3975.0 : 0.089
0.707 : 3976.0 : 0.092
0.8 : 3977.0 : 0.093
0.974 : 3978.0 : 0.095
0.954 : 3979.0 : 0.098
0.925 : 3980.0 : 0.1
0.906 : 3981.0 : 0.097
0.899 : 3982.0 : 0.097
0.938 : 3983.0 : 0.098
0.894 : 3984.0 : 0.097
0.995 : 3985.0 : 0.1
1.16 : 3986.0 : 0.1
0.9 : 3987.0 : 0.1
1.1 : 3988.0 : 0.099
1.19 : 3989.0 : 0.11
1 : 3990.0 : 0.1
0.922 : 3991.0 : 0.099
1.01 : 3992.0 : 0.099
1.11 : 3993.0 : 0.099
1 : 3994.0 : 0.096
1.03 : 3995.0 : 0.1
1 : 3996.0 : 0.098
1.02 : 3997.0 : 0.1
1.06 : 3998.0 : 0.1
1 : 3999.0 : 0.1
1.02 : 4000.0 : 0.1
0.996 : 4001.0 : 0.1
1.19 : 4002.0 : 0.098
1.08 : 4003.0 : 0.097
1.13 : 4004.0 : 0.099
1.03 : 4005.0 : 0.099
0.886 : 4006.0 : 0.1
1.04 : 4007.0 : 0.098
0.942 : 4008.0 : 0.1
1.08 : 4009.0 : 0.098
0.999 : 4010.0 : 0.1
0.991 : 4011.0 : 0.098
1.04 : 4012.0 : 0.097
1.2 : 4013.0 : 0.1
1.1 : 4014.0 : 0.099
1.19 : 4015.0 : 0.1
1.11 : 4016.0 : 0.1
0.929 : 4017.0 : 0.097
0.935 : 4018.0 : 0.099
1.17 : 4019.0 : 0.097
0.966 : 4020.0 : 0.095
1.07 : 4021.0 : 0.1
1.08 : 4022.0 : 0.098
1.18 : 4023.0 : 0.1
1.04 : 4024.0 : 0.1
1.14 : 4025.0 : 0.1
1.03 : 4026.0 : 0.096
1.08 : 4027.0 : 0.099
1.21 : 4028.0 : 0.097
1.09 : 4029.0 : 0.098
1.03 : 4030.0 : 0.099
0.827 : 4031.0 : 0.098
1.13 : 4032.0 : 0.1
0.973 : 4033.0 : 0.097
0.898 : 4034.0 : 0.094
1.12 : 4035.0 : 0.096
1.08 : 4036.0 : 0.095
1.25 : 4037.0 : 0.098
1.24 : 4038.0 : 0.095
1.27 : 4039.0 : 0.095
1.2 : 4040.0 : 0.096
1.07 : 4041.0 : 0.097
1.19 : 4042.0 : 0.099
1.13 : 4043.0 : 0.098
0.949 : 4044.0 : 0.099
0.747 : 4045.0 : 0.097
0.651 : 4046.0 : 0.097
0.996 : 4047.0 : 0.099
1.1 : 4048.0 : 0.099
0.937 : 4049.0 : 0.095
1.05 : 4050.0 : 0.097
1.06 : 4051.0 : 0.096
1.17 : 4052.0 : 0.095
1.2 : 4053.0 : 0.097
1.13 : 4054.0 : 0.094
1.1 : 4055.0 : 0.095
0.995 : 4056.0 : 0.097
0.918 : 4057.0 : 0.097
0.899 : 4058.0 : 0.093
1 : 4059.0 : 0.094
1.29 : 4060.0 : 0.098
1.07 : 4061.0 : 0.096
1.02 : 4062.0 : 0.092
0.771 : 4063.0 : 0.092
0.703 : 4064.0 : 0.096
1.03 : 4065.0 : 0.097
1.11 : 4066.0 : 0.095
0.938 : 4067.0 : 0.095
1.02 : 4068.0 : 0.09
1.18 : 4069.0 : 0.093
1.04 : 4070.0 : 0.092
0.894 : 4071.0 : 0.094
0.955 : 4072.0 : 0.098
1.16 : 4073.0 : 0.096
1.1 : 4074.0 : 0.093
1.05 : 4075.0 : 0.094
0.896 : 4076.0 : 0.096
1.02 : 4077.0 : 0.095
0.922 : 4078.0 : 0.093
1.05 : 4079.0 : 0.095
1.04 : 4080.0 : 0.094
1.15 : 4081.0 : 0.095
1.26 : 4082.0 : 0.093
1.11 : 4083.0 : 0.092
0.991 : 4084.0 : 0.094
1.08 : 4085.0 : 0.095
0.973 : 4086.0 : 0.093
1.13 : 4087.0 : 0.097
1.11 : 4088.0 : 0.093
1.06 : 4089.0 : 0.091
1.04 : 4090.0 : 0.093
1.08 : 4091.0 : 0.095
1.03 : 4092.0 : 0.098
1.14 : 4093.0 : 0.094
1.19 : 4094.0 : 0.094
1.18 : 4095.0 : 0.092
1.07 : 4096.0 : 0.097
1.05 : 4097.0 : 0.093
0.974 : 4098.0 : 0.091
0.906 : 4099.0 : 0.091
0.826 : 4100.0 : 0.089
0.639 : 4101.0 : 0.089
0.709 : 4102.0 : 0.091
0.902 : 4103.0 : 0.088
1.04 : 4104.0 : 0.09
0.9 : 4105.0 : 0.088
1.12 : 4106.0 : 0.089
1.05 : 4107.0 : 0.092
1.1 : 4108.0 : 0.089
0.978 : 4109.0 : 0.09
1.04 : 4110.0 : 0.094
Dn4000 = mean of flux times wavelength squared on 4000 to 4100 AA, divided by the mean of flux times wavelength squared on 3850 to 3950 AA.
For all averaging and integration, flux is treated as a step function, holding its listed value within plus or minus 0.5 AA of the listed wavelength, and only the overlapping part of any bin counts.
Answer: 1.68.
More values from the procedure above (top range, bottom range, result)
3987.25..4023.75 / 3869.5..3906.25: 1.59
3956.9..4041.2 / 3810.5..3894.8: 1.47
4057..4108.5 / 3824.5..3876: 1.75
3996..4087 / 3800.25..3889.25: 1.64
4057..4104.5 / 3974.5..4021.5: 1.05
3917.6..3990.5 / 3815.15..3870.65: 1.03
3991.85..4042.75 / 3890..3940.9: 1.74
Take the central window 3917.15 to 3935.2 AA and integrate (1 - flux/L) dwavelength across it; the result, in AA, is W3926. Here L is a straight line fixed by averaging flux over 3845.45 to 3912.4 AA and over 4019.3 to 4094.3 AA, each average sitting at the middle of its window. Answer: 7.0 AA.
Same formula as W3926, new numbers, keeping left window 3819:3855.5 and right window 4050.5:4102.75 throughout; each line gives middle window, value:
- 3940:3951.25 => 1.2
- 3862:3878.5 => -2.1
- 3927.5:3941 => 7.8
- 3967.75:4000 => 1.3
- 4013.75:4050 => -4.3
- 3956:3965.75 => 1.8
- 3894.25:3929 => -1.0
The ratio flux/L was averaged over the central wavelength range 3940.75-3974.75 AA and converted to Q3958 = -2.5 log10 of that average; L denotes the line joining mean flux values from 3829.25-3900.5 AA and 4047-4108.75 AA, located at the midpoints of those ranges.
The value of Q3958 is 0.34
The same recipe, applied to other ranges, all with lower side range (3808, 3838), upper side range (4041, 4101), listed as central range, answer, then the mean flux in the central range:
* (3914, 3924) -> 0.055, 0.76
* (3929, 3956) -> 0.446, 0.557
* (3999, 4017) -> -0.133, 1.05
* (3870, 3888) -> 0.114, 0.665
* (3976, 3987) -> -0.045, 0.932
